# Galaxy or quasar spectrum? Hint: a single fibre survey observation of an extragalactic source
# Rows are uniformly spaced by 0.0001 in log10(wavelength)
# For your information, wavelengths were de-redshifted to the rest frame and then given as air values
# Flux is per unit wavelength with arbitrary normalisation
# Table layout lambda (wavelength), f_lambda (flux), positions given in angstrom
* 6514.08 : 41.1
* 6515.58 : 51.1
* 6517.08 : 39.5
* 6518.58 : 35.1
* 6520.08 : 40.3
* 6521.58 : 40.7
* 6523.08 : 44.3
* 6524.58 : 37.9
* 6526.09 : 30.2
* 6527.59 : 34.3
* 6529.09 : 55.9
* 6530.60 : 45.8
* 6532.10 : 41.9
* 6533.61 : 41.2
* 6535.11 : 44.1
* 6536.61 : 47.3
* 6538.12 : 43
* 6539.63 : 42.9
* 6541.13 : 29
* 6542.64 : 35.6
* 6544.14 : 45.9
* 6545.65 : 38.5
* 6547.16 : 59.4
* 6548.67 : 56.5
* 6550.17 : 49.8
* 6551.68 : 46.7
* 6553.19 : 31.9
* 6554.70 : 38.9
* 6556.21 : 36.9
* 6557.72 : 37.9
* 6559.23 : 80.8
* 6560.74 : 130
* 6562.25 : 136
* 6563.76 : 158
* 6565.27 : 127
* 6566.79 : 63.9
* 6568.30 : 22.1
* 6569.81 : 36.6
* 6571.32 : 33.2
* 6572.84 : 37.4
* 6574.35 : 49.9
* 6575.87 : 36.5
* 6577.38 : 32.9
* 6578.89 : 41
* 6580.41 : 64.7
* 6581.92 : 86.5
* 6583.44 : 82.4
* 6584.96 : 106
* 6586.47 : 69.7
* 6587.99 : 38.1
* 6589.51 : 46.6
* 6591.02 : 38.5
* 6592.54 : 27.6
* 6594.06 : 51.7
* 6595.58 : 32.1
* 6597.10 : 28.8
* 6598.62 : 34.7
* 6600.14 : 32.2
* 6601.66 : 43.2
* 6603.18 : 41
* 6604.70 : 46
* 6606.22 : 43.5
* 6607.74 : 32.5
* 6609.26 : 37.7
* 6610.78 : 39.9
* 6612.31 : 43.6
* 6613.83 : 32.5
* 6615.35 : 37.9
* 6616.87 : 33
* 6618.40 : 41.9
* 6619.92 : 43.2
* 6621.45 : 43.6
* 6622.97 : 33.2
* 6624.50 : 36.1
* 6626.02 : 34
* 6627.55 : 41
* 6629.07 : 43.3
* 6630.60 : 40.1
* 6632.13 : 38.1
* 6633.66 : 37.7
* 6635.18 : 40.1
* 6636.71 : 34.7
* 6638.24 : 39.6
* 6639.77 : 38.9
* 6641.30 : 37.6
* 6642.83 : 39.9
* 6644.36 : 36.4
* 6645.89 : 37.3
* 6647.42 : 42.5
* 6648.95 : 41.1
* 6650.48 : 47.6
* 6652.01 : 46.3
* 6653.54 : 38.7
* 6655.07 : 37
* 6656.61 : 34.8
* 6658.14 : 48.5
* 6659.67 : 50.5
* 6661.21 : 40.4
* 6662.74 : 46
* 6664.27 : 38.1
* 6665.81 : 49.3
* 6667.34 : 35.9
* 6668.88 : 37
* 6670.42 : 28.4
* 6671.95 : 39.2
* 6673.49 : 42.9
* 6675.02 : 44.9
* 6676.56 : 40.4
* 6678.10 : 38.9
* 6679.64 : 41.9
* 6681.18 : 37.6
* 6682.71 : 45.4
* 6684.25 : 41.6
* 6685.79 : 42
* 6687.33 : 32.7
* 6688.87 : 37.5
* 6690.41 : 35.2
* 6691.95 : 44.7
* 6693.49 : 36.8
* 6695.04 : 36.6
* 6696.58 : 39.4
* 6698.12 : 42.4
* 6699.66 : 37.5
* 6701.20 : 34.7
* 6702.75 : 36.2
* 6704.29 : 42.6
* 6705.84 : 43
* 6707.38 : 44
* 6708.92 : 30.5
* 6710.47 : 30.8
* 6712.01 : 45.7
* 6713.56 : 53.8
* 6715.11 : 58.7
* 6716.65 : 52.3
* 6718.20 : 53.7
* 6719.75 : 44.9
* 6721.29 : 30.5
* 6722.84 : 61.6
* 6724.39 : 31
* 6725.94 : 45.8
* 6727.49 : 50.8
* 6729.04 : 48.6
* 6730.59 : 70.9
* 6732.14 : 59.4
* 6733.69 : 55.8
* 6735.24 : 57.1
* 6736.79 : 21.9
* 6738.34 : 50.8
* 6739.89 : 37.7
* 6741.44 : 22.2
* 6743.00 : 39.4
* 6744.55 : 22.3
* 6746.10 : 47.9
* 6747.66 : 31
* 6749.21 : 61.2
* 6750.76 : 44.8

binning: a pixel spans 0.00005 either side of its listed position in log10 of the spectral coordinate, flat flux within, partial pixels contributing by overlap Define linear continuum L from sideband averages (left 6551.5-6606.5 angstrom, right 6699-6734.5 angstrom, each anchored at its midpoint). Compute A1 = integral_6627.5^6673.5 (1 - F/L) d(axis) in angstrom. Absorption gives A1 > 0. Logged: 9.9 angstrom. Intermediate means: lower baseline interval 56.7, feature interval 40.2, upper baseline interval 46.2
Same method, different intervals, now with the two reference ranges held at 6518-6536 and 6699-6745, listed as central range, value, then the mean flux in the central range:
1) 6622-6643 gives 2.21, 38.2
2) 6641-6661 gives 0.68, 41.5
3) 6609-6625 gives 1.49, 38.5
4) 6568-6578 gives 1.34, 36.2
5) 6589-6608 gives 1.70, 38.4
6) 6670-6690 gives 1.73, 39.6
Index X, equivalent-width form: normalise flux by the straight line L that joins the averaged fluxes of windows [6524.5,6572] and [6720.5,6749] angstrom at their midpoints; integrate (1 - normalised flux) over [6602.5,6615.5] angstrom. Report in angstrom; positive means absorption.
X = 3.1 angstrom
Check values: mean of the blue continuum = 55.3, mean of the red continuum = 43.9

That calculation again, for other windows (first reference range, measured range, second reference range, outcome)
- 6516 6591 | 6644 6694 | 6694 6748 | 6.44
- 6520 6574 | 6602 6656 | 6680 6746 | 9.80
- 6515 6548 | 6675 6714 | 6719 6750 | 3.88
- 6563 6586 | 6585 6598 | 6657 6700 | 3.46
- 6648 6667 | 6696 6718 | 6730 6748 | 0.23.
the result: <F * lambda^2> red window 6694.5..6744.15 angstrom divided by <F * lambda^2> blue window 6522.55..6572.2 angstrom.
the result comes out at 0.85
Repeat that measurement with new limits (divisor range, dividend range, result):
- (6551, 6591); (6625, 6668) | 0.65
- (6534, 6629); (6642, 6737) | 0.88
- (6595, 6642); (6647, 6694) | 1.09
